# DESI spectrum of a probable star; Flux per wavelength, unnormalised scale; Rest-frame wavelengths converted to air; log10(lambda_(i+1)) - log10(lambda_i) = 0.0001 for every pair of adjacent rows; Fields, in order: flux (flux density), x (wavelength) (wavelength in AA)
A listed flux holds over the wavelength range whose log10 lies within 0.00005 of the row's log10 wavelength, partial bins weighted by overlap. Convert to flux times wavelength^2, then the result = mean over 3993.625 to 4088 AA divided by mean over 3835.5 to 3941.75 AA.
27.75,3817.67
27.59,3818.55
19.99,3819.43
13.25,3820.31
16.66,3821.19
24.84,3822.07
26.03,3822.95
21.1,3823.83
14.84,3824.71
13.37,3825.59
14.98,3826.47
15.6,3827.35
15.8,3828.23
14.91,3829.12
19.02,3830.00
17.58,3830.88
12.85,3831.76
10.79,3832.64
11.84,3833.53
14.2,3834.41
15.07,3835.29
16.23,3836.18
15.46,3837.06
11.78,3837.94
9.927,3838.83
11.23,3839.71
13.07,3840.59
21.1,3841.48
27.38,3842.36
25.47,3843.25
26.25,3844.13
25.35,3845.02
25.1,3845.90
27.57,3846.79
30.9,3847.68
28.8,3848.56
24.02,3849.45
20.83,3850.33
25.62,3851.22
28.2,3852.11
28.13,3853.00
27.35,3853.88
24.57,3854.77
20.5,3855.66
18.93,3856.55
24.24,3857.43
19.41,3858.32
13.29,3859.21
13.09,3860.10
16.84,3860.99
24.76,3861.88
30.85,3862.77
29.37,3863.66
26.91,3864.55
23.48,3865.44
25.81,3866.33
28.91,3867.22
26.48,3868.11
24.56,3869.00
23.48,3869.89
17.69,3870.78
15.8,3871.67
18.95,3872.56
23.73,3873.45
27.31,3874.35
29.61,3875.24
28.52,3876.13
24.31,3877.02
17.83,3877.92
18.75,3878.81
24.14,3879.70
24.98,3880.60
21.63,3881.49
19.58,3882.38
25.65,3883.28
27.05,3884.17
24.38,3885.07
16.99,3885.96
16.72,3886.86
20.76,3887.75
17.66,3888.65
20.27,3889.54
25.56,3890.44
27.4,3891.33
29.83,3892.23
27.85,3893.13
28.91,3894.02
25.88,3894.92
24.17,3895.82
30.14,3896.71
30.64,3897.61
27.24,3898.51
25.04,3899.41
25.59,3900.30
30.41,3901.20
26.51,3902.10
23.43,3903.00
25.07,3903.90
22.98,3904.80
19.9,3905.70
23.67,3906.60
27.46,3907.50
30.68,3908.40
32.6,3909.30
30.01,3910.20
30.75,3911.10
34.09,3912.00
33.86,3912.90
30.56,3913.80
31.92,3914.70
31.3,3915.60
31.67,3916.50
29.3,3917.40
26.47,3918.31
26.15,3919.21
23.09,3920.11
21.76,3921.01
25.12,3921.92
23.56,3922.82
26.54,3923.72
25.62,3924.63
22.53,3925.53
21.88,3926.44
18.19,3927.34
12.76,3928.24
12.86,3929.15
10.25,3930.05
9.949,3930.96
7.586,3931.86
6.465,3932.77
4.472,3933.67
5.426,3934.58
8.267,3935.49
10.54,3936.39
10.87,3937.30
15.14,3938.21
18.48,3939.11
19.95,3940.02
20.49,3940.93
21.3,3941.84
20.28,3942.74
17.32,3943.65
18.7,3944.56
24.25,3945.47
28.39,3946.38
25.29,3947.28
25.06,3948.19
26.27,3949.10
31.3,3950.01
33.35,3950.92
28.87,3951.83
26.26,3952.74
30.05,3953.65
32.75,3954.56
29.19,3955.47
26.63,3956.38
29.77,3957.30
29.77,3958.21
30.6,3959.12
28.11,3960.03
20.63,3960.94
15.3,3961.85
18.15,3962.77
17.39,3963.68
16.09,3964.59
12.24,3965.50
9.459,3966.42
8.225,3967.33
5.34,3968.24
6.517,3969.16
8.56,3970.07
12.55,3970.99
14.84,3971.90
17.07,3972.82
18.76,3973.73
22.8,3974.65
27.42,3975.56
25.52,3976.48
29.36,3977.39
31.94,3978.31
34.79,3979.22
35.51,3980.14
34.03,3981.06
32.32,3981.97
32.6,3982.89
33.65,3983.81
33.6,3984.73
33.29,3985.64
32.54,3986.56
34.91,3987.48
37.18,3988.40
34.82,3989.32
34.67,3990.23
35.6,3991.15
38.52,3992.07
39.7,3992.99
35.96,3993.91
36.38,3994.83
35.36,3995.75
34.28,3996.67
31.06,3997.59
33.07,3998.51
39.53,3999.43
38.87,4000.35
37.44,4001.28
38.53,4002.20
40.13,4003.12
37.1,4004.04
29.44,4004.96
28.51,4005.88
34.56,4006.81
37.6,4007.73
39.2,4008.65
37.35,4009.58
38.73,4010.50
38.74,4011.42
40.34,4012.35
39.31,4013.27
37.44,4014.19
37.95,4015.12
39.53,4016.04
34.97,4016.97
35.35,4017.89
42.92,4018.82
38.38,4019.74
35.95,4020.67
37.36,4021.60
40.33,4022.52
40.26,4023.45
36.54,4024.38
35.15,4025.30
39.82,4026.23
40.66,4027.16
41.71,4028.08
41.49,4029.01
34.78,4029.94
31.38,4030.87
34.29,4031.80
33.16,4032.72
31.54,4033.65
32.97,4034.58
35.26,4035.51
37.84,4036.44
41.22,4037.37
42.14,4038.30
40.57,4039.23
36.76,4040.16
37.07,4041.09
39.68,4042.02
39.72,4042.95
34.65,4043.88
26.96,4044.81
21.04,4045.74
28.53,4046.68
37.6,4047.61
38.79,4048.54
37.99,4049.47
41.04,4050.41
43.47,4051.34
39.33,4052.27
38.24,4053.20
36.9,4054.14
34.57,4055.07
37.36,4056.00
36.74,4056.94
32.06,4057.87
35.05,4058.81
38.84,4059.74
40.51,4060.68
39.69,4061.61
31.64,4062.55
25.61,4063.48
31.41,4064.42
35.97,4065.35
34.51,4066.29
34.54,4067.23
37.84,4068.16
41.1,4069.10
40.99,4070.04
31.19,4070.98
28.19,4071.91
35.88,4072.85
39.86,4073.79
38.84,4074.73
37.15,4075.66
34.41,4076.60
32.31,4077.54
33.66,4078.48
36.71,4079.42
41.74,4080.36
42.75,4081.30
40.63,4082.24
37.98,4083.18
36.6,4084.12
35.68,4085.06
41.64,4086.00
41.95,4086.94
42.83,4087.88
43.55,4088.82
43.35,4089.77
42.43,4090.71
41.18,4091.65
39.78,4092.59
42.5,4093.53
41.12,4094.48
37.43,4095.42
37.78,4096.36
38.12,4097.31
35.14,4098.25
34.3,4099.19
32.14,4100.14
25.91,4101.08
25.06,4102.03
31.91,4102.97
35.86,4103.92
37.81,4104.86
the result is 1.75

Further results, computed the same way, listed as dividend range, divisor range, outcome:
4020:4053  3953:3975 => 1.99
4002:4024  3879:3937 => 1.71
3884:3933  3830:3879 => 1.16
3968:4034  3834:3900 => 1.56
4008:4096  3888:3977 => 1.78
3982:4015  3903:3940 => 1.74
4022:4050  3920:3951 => 2.07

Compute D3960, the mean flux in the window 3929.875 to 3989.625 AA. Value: 22.1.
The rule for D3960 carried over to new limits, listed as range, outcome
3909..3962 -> 22.9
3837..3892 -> 22.7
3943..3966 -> 24.8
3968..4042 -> 34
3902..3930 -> 25.6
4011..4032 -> 38.1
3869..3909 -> 24.2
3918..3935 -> 17.3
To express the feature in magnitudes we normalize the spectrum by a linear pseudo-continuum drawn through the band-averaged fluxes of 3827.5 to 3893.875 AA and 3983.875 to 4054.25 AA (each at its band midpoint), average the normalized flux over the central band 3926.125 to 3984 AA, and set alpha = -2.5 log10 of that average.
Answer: 0.441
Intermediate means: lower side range 21.8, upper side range 36.6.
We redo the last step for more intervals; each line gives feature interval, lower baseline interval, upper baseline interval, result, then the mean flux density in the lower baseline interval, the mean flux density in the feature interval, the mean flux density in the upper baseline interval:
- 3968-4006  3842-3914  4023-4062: 0.082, 24.9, 30.5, 36.7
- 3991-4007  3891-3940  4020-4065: -0.130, 23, 35.8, 36.4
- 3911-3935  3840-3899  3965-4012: 0.227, 23.9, 21.5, 30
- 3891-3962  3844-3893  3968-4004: 0.129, 23.6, 23.9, 30.5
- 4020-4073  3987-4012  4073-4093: 0.048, 36.2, 36.2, 39.2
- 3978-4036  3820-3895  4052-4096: -0.116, 21.5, 36.2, 37.5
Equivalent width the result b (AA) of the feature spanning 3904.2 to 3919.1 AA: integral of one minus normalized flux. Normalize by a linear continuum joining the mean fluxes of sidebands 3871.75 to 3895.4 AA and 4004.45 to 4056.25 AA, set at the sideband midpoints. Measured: -1.72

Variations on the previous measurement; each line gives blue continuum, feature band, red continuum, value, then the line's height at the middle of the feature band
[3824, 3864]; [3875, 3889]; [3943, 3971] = -1.22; 20.6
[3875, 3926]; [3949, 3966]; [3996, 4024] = 3.36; 31.7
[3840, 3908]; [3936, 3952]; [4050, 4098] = 3.87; 28.8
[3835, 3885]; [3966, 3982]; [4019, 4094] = 5.47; 31.1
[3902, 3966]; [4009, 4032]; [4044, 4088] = -4.73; 31.6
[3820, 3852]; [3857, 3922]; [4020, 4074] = -4.67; 23.4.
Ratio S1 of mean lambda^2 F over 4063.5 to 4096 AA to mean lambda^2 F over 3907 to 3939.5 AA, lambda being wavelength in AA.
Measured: 1.9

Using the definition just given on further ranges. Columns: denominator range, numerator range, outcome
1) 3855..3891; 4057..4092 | 1.83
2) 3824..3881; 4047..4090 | 1.97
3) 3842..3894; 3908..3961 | 1.01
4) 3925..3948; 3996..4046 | 2.42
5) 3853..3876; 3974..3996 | 1.53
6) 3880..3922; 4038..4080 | 1.48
